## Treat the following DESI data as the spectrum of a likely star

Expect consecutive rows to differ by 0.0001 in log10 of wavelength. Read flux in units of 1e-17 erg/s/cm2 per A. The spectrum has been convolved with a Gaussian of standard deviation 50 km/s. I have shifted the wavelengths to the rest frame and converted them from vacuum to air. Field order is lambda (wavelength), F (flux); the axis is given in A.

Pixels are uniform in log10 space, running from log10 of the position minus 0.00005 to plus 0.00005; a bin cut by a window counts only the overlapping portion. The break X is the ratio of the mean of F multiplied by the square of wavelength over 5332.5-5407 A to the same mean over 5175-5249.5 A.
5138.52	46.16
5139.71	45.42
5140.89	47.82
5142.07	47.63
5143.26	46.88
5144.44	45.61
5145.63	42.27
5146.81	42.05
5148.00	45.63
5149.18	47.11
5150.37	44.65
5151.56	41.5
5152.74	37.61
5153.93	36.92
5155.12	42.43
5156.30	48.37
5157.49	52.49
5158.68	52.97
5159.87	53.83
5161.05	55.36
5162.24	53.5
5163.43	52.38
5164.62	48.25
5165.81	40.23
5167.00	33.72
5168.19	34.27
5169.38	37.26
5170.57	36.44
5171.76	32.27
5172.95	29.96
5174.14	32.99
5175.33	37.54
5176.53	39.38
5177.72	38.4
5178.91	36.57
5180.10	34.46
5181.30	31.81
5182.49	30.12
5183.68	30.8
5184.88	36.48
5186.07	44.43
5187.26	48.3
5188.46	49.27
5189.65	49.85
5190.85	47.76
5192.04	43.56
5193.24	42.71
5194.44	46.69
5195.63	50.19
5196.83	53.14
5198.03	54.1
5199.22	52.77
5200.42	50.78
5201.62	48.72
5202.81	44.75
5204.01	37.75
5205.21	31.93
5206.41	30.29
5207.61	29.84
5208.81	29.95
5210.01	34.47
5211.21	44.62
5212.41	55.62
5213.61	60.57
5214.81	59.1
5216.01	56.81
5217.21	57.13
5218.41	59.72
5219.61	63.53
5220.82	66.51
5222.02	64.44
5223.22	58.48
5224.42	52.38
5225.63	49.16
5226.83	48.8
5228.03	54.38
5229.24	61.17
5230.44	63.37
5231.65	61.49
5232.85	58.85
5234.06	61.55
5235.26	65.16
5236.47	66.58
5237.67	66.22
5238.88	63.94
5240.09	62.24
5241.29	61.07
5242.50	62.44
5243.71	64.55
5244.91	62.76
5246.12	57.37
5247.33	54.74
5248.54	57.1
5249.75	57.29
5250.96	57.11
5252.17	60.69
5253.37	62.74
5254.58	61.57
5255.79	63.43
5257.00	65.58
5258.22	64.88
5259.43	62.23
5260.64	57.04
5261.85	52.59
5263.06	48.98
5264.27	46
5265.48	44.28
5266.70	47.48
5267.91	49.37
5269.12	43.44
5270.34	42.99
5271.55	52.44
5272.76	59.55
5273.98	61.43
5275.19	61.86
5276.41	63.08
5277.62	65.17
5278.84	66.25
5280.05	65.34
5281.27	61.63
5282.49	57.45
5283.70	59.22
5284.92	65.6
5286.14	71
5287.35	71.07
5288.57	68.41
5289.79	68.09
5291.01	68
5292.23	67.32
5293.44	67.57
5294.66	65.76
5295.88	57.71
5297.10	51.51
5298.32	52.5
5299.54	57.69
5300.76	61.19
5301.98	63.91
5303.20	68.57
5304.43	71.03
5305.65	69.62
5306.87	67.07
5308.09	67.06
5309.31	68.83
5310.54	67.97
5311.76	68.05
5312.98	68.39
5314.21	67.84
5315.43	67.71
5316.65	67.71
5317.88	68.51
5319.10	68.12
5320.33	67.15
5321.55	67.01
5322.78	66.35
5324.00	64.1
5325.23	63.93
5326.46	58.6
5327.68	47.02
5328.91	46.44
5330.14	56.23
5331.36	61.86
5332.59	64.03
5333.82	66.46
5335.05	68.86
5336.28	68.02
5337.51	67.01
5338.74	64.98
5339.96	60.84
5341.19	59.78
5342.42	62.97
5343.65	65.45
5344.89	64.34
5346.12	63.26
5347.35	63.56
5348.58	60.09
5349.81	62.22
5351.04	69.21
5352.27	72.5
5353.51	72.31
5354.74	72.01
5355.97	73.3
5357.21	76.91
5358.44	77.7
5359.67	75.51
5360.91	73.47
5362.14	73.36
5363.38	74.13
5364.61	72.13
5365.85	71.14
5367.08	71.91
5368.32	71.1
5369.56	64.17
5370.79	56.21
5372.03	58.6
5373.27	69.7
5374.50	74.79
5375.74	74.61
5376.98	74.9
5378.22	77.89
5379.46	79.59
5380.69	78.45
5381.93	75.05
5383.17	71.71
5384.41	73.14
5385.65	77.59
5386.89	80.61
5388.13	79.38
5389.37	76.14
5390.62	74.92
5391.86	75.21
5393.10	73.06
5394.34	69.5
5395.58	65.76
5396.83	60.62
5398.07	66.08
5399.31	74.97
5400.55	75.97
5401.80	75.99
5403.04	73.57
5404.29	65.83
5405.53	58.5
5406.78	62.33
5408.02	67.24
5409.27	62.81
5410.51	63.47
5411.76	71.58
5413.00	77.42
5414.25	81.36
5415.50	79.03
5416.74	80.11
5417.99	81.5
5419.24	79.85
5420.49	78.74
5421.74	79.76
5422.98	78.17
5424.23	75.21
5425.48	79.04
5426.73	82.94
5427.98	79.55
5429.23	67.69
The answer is 1.47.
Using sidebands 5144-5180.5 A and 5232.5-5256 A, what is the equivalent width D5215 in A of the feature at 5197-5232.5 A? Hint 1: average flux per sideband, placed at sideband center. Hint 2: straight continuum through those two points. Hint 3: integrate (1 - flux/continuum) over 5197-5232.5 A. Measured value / 2.2 A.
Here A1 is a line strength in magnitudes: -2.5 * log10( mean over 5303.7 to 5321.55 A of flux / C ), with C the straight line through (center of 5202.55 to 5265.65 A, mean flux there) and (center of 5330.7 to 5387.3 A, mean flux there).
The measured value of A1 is -0.06 mag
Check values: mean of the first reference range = 55.7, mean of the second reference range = 69.7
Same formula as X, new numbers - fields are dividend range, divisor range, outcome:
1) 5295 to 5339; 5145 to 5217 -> 1.56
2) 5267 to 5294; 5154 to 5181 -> 1.54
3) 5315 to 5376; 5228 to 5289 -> 1.15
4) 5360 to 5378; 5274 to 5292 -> 1.11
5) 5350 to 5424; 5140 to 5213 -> 1.85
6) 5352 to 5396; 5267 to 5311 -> 1.21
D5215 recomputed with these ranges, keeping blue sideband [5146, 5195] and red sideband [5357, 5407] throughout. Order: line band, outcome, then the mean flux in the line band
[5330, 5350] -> 0.7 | 63.7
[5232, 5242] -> -2.3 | 63.2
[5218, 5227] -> -1.6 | 58.3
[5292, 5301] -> 0.0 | 59.9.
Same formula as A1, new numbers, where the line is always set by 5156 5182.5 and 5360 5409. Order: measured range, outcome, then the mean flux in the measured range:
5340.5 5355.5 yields 0.01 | 65.7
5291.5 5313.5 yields -0.08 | 64.6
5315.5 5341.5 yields 0.01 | 63.1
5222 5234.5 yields -0.16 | 57.3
